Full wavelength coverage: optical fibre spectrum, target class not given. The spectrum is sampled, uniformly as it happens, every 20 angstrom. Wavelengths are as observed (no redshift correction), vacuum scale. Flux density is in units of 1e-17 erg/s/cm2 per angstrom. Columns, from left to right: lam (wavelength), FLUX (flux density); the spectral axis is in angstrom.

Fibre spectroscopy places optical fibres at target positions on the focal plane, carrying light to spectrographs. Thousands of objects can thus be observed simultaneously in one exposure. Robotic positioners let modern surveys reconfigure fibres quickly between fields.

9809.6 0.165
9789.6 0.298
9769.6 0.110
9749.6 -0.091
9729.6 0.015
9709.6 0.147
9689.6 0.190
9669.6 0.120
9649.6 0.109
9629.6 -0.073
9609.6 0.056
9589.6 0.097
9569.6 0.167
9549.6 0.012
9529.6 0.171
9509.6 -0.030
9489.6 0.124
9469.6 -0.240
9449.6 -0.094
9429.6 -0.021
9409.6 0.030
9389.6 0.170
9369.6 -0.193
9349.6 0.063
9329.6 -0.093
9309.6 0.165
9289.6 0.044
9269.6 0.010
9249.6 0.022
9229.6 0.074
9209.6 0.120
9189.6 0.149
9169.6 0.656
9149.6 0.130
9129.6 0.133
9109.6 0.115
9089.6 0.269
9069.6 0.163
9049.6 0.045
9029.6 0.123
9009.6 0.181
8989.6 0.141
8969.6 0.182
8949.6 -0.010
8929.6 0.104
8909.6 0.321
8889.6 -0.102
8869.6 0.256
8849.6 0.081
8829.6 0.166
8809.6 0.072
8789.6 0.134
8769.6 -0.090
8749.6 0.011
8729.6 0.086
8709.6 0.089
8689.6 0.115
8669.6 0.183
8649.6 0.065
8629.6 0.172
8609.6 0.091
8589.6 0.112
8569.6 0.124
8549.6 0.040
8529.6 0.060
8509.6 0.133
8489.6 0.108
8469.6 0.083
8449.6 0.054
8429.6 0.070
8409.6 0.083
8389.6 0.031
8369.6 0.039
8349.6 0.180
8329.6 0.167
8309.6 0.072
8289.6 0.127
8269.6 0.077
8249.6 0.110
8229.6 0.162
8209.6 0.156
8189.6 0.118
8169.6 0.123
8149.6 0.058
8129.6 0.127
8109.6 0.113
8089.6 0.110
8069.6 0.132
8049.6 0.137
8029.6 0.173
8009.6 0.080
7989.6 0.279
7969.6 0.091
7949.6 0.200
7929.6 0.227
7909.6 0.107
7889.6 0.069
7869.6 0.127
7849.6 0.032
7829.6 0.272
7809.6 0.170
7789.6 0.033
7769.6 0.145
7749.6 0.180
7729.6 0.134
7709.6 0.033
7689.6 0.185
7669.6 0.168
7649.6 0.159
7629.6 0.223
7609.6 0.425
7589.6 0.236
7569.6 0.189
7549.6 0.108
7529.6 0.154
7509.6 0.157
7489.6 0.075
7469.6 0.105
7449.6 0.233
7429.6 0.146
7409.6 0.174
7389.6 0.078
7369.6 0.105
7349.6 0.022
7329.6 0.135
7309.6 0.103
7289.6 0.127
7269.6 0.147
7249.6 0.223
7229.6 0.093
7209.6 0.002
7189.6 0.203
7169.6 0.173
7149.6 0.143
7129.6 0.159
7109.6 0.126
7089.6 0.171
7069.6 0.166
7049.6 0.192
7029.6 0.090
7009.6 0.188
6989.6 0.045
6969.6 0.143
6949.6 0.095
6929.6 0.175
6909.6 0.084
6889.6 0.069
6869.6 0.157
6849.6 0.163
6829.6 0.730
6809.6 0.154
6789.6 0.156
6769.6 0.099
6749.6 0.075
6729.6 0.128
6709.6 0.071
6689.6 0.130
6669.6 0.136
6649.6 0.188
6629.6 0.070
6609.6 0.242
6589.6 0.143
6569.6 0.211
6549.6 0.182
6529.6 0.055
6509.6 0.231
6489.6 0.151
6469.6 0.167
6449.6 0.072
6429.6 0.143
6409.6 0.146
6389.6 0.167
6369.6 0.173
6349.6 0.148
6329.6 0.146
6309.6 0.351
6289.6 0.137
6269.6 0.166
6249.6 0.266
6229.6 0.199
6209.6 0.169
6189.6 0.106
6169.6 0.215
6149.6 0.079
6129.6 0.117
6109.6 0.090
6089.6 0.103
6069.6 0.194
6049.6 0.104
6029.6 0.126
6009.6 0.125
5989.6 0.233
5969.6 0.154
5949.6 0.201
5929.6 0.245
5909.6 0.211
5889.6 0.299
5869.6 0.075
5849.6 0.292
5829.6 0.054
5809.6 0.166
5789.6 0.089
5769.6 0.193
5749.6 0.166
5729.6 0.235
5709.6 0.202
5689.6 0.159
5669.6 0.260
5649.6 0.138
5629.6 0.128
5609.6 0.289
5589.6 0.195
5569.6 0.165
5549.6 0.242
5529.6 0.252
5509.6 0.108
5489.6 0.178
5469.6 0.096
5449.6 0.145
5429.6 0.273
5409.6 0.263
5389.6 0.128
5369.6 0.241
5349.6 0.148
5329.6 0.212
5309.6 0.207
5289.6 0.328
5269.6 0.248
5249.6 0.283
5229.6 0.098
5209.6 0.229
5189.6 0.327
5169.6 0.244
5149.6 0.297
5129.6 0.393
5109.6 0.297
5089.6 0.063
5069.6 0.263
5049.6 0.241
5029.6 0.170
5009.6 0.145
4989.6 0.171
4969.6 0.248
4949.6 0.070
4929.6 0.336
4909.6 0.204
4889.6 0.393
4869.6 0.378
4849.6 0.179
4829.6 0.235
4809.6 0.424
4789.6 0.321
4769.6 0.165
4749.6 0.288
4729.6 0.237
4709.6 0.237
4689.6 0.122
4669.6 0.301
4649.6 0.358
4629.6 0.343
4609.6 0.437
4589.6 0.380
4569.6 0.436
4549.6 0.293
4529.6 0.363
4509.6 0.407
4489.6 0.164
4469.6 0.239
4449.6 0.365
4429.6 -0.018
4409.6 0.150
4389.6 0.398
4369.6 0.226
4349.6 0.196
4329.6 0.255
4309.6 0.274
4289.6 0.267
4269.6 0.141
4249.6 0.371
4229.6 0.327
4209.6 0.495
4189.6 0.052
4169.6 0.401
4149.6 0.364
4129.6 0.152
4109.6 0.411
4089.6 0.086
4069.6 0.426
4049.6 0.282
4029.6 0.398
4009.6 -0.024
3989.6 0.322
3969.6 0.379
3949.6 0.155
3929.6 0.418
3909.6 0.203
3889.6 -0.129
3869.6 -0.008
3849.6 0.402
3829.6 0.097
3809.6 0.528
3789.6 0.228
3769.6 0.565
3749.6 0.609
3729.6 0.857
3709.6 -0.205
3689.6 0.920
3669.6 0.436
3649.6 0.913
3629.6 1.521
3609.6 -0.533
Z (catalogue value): 0.83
